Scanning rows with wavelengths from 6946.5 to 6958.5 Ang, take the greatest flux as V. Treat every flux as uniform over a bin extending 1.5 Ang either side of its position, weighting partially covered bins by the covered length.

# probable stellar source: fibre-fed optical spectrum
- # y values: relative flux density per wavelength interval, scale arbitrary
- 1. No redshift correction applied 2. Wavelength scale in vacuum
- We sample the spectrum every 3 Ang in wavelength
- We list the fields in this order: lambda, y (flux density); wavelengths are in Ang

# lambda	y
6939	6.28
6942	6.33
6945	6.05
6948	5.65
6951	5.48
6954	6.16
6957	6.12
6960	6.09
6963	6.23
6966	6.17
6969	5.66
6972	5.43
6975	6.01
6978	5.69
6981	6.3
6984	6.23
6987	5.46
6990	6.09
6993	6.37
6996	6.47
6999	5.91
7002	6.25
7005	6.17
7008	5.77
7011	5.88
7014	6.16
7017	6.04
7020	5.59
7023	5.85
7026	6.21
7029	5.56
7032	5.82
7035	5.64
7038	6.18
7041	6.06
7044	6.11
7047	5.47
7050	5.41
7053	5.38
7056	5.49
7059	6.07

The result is 6.16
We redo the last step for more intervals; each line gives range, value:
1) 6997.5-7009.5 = 6.25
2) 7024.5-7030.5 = 6.21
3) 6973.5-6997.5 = 6.47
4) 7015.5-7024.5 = 6.04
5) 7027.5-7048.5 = 6.18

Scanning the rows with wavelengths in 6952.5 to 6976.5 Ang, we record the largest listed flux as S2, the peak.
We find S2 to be 6.23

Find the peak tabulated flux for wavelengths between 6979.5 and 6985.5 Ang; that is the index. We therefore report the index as 6.3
